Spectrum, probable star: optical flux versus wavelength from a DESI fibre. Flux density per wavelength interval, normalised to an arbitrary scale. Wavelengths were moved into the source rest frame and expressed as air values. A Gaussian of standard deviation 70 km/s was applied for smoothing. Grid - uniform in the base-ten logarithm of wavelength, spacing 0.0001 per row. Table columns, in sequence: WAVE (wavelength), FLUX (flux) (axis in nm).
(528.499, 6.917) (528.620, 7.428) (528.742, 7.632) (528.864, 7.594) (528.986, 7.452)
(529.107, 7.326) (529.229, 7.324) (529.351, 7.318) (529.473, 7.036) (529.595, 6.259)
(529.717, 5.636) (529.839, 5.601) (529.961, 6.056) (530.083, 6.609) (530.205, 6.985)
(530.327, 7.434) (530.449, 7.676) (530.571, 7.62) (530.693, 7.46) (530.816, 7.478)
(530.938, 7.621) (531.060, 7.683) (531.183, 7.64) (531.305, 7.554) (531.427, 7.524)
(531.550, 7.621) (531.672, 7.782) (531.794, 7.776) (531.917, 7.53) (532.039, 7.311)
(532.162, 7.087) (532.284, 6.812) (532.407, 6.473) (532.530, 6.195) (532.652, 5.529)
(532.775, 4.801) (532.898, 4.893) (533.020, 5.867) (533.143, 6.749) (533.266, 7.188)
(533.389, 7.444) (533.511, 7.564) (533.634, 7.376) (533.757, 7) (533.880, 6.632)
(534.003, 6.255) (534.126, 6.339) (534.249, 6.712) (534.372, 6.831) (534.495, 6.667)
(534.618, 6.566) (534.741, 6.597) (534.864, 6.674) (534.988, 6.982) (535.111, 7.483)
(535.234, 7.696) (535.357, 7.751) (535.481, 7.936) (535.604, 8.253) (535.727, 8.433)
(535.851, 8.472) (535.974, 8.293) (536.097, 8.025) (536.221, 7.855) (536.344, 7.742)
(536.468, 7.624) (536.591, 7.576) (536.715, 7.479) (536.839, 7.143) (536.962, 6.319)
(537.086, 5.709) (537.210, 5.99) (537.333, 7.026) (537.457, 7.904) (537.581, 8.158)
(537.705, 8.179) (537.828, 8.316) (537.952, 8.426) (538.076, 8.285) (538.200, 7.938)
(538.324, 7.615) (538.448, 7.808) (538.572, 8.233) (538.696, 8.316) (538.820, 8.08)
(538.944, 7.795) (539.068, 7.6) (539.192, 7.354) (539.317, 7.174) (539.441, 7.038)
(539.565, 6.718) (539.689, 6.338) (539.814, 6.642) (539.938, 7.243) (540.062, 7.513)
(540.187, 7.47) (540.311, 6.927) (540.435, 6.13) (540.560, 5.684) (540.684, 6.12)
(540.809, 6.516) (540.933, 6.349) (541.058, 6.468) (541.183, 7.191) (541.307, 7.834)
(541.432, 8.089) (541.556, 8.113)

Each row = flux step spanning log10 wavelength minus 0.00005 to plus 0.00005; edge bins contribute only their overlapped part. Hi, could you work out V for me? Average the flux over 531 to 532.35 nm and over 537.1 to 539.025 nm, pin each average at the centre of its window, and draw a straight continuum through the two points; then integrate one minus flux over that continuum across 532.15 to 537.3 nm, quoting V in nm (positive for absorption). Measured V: 0.45 nm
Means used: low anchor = 7.48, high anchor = 7.82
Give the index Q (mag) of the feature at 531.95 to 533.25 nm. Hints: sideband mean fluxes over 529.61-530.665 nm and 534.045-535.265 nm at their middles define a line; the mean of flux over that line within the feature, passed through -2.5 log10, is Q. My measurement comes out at 0.09 mag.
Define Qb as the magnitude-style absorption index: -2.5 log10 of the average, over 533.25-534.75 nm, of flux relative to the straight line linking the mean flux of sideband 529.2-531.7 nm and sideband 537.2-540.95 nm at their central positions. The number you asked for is 0.06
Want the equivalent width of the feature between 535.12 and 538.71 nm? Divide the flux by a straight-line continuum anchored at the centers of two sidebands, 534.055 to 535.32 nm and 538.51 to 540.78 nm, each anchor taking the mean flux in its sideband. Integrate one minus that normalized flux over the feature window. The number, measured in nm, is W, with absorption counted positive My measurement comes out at -0.38 nm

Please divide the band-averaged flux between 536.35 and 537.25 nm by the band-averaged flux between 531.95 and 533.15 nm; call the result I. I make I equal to 1.12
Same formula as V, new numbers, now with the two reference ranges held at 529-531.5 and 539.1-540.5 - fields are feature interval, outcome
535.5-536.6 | -0.16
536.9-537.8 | -0.01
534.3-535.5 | -0.01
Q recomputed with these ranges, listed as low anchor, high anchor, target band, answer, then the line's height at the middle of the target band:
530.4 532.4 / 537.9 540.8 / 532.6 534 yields 0.15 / 7.44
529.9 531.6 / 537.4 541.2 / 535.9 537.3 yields 0.01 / 7.34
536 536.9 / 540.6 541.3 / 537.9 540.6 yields -0.06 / 7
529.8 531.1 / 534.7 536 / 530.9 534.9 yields 0.08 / 7.41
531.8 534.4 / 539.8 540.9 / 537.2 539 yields -0.19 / 6.67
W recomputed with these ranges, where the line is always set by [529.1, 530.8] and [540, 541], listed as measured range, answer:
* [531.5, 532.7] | -0.035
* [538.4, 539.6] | -0.181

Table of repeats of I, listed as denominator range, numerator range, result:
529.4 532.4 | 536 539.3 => 1.07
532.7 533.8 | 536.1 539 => 1.17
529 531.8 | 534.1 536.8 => 1.04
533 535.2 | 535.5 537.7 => 1.10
